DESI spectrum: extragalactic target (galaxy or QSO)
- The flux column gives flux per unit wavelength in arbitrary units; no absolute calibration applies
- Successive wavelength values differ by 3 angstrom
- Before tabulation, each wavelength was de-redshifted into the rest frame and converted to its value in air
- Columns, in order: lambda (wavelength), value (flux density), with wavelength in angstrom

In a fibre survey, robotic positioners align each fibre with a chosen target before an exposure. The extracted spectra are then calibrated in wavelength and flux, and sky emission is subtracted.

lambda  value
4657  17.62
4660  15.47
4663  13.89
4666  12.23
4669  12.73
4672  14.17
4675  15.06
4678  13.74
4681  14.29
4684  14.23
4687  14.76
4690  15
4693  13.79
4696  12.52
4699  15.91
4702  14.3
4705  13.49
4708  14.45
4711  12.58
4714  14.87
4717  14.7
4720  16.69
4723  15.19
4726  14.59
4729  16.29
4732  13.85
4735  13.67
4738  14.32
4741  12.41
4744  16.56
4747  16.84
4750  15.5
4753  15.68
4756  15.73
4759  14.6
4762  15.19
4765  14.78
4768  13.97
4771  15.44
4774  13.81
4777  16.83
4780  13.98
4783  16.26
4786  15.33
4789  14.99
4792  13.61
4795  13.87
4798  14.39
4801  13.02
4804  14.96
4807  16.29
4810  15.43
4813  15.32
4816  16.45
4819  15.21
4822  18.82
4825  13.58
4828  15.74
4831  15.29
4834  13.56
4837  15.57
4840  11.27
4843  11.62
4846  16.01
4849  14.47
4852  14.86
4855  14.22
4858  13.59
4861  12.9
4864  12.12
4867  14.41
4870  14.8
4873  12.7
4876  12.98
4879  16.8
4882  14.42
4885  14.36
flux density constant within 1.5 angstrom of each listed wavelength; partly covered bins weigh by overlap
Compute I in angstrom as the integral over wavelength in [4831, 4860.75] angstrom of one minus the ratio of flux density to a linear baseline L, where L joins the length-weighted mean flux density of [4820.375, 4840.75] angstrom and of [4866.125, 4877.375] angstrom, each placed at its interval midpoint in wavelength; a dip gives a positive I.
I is 1.1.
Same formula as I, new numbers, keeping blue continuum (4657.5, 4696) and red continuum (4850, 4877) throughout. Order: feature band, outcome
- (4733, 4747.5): -0.6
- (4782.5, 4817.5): -2.9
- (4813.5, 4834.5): -2.8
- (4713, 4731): -1.7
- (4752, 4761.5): -0.9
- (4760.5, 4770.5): -0.6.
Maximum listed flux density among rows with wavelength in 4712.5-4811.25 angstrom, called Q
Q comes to 16.84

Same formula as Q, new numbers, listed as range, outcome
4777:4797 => 16.83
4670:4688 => 15.06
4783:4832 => 18.82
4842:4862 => 16.01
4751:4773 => 15.73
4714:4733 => 16.69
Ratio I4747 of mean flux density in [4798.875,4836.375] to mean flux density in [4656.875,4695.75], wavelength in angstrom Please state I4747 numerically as 1.1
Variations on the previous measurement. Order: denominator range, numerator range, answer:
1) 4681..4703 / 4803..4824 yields 1.12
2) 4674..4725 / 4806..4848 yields 1.04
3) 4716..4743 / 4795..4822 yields 1.04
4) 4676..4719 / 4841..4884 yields 0.98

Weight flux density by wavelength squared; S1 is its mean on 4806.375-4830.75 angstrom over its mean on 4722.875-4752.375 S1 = 1.1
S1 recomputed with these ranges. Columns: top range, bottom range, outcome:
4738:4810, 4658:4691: 1.10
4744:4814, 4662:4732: 1.09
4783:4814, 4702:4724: 1.05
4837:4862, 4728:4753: 0.96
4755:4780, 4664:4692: 1.11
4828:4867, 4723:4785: 0.96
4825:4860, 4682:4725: 1.04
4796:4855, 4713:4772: 1.02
